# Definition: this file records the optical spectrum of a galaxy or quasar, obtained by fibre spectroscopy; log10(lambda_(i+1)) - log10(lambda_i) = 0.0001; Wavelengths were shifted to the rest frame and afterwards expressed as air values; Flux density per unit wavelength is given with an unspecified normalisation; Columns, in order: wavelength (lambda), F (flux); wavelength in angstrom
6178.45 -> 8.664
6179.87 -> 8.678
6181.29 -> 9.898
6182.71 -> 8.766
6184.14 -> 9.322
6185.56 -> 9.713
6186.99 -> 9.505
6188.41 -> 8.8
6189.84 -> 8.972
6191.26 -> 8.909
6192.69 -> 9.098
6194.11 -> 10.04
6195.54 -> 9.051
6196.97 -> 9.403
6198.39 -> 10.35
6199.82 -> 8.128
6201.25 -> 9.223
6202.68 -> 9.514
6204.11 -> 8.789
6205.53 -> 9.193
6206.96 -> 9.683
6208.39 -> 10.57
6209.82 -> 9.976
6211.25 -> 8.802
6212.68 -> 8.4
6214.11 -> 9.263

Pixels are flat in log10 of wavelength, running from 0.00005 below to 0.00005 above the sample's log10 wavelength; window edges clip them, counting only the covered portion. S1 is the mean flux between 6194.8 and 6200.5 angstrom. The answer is 9.24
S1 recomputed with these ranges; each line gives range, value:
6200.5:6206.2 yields 9.18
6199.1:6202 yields 8.67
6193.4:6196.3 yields 9.53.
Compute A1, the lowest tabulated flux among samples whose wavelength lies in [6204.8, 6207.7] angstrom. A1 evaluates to 9.193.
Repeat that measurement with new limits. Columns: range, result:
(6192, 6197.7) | 9.051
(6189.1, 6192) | 8.909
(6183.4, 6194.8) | 8.8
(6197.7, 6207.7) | 8.128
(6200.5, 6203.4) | 9.223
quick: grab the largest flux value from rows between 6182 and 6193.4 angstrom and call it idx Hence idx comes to 9.713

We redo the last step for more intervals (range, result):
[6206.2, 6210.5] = 10.57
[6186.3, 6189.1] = 9.505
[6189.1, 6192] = 8.972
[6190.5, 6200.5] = 10.35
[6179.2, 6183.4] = 9.898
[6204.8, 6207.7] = 9.683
